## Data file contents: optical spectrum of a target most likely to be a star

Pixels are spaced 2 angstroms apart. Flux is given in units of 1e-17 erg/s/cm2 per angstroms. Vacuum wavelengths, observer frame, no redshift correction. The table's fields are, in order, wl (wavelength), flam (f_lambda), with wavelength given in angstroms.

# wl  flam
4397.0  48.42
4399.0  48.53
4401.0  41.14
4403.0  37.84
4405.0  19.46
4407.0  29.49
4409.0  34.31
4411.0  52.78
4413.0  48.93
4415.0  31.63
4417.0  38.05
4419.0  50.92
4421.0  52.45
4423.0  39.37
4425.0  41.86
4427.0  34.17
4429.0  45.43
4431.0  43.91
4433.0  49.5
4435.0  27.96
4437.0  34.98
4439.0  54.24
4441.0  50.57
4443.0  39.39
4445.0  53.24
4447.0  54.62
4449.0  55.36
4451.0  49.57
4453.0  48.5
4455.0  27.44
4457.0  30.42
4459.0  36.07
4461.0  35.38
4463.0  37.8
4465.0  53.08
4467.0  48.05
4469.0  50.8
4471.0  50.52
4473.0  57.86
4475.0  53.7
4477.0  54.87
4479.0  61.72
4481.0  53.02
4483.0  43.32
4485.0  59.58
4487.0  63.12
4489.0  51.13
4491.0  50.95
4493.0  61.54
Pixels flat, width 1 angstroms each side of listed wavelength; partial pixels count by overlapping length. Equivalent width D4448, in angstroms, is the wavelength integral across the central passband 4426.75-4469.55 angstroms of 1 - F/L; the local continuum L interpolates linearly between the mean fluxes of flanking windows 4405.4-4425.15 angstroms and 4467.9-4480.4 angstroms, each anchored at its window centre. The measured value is 4.3 angstroms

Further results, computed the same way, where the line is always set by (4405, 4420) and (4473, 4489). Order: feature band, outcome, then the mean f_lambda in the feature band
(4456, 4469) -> 2.6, 41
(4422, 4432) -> 0.4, 40.9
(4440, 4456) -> 0.1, 47.3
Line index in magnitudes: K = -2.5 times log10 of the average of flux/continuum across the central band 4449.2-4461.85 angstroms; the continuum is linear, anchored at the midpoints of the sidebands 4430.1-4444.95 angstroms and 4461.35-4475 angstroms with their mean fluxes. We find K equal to 0.20 mag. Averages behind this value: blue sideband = 43.6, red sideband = 49.3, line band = 39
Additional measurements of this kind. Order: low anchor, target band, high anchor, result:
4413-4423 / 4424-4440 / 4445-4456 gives 0.09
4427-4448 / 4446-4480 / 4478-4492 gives 0.06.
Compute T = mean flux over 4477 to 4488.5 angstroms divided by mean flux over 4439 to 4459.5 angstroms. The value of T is 1.24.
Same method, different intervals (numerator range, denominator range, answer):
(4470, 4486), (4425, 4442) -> 1.28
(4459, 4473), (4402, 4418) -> 1.26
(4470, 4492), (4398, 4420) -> 1.38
